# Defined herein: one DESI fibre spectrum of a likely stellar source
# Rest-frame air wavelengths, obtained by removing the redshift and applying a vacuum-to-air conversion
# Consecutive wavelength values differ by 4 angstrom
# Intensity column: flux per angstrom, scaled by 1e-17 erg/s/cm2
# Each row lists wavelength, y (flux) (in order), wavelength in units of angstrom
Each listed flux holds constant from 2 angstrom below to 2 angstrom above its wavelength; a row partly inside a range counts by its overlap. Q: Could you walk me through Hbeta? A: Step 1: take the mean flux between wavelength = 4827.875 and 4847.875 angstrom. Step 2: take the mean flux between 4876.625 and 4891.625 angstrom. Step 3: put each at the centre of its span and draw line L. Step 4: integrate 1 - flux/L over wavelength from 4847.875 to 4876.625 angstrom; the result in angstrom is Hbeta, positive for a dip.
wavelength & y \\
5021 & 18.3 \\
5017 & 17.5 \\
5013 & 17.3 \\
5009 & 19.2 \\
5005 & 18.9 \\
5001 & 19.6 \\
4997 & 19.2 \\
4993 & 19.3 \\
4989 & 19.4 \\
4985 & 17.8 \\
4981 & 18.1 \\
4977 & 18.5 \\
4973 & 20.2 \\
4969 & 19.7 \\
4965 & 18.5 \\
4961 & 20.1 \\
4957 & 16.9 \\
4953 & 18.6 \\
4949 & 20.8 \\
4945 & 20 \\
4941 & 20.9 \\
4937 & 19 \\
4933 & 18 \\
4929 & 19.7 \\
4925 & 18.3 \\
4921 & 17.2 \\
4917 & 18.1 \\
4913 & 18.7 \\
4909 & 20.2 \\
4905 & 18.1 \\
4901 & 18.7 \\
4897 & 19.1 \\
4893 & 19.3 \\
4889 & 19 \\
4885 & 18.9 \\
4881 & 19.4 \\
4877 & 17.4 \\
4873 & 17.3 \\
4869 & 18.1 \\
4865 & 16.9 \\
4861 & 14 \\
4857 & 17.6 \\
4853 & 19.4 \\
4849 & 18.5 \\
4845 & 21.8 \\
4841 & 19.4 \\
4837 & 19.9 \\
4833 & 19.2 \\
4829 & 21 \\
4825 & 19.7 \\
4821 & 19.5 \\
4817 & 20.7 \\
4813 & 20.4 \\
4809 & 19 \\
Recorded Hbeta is 3.1 angstrom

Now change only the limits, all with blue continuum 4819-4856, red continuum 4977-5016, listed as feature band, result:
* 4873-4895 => 0.9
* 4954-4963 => 0.2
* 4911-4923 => 0.8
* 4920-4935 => 0.6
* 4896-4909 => 0.3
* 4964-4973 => -0.2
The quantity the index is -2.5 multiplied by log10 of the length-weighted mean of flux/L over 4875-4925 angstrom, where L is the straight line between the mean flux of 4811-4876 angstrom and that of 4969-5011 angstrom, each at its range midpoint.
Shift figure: 0.02 mag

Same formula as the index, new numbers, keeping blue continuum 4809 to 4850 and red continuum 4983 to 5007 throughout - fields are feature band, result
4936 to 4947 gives -0.039 mag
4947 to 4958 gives 0.020 mag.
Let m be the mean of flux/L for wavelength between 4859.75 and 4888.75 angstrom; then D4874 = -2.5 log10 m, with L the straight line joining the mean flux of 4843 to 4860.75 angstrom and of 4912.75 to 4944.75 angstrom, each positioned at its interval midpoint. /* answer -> 0.07 mag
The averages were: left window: 18.8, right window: 18.8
